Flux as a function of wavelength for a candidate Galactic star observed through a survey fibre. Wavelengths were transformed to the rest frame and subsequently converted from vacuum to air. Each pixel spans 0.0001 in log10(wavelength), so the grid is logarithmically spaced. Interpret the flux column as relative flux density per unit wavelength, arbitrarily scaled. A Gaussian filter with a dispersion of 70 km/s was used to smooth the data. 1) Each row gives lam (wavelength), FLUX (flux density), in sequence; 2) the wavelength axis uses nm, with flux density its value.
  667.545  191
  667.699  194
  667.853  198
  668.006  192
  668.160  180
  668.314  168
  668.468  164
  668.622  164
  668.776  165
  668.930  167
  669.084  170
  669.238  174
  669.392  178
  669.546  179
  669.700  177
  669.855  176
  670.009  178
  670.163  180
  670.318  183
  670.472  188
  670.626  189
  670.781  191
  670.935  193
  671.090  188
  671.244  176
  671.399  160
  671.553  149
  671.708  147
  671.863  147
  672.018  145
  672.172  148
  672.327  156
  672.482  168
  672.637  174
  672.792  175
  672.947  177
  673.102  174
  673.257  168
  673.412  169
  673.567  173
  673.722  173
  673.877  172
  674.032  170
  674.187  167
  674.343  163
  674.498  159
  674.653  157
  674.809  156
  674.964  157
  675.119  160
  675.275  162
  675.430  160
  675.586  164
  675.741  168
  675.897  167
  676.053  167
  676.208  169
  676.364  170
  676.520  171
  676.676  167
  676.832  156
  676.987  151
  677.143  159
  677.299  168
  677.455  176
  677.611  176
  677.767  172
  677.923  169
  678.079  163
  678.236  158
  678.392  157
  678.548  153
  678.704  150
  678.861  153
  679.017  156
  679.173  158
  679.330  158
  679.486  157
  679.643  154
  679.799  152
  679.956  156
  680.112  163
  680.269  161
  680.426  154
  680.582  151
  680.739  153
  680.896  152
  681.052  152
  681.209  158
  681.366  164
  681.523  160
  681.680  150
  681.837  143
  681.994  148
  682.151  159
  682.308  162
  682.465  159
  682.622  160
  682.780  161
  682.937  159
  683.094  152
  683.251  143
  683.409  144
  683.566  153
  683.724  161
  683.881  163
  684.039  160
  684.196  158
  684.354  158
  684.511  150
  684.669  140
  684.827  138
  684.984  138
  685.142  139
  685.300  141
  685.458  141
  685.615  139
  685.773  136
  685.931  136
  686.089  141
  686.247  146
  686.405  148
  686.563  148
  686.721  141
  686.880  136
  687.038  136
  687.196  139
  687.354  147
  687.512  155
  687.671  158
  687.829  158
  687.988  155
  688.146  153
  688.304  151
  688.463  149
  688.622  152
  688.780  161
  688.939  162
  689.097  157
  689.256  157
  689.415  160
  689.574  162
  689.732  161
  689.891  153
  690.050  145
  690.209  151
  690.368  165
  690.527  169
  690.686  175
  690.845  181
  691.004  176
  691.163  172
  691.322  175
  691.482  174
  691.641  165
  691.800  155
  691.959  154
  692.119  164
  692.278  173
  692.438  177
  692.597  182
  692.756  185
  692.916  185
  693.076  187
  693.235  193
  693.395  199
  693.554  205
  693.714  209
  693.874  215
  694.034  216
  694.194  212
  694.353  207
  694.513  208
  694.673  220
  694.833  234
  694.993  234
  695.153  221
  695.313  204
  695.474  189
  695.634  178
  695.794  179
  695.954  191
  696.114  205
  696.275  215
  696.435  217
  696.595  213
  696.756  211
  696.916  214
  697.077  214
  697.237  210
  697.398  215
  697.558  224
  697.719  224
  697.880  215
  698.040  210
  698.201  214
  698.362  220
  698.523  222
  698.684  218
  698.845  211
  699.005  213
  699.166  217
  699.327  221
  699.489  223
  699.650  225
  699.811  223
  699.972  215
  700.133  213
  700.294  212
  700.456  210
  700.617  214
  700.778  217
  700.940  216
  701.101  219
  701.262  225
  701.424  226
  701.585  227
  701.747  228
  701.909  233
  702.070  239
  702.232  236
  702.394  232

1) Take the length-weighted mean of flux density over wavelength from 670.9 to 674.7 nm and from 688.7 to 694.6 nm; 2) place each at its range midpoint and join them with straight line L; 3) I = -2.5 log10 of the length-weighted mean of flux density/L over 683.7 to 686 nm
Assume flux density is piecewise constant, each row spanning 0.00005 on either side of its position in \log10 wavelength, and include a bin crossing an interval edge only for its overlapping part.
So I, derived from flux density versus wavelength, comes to 0.182 mag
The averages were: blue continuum 166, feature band 146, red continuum 177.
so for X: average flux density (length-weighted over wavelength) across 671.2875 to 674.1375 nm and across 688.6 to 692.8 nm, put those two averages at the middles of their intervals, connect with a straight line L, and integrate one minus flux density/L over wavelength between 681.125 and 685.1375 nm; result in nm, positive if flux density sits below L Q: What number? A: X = 0.276 nm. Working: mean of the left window 164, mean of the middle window 153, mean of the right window 165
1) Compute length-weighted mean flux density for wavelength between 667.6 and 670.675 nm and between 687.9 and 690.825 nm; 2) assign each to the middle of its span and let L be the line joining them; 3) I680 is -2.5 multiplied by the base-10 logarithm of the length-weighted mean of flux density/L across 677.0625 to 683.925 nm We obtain 0.06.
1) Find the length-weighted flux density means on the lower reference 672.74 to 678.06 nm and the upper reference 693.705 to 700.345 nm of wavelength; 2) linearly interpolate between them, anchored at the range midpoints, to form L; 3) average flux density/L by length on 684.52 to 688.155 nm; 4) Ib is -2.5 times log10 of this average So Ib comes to 0.30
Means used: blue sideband 166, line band 144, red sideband 213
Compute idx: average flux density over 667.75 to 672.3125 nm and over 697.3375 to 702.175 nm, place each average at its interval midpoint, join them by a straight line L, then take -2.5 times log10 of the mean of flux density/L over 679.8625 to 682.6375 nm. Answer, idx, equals 0.22 mag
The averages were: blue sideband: 173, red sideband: 220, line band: 156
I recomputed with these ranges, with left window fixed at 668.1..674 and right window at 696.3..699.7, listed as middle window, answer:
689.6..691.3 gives 0.23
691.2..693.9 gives 0.15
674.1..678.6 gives 0.10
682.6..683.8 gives 0.24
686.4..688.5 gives 0.32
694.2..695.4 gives -0.03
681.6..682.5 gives 0.23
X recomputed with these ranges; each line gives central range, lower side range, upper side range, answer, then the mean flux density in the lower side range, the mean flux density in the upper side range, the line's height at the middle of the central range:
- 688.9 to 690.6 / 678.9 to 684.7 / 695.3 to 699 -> 0.233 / 155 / 209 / 183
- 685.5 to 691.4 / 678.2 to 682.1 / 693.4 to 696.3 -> 0.978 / 155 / 208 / 185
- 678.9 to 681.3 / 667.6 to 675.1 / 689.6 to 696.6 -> 0.300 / 171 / 188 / 178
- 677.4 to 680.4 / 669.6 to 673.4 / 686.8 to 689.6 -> 0.055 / 171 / 152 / 163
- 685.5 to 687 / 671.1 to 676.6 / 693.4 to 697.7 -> 0.389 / 164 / 210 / 190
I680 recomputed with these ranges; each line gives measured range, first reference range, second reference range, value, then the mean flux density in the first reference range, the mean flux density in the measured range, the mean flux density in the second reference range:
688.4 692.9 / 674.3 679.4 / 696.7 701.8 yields 0.19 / 162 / 165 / 218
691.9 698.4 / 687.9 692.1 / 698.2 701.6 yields -0.07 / 161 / 204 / 218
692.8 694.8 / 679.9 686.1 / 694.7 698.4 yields -0.03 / 151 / 205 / 211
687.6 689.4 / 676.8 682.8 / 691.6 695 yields 0.16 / 158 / 156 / 194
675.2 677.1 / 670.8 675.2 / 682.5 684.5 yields -0.01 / 165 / 164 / 156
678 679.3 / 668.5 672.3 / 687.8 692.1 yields 0.07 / 171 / 156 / 161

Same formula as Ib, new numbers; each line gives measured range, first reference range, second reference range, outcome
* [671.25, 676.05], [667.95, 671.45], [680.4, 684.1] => 0.05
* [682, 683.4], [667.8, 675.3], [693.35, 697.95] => 0.21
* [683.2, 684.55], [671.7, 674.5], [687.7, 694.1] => 0.09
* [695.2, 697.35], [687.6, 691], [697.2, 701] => -0.02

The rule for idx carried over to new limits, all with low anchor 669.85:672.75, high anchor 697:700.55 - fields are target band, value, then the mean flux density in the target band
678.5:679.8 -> 0.19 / 155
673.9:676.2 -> 0.09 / 163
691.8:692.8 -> 0.20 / 171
